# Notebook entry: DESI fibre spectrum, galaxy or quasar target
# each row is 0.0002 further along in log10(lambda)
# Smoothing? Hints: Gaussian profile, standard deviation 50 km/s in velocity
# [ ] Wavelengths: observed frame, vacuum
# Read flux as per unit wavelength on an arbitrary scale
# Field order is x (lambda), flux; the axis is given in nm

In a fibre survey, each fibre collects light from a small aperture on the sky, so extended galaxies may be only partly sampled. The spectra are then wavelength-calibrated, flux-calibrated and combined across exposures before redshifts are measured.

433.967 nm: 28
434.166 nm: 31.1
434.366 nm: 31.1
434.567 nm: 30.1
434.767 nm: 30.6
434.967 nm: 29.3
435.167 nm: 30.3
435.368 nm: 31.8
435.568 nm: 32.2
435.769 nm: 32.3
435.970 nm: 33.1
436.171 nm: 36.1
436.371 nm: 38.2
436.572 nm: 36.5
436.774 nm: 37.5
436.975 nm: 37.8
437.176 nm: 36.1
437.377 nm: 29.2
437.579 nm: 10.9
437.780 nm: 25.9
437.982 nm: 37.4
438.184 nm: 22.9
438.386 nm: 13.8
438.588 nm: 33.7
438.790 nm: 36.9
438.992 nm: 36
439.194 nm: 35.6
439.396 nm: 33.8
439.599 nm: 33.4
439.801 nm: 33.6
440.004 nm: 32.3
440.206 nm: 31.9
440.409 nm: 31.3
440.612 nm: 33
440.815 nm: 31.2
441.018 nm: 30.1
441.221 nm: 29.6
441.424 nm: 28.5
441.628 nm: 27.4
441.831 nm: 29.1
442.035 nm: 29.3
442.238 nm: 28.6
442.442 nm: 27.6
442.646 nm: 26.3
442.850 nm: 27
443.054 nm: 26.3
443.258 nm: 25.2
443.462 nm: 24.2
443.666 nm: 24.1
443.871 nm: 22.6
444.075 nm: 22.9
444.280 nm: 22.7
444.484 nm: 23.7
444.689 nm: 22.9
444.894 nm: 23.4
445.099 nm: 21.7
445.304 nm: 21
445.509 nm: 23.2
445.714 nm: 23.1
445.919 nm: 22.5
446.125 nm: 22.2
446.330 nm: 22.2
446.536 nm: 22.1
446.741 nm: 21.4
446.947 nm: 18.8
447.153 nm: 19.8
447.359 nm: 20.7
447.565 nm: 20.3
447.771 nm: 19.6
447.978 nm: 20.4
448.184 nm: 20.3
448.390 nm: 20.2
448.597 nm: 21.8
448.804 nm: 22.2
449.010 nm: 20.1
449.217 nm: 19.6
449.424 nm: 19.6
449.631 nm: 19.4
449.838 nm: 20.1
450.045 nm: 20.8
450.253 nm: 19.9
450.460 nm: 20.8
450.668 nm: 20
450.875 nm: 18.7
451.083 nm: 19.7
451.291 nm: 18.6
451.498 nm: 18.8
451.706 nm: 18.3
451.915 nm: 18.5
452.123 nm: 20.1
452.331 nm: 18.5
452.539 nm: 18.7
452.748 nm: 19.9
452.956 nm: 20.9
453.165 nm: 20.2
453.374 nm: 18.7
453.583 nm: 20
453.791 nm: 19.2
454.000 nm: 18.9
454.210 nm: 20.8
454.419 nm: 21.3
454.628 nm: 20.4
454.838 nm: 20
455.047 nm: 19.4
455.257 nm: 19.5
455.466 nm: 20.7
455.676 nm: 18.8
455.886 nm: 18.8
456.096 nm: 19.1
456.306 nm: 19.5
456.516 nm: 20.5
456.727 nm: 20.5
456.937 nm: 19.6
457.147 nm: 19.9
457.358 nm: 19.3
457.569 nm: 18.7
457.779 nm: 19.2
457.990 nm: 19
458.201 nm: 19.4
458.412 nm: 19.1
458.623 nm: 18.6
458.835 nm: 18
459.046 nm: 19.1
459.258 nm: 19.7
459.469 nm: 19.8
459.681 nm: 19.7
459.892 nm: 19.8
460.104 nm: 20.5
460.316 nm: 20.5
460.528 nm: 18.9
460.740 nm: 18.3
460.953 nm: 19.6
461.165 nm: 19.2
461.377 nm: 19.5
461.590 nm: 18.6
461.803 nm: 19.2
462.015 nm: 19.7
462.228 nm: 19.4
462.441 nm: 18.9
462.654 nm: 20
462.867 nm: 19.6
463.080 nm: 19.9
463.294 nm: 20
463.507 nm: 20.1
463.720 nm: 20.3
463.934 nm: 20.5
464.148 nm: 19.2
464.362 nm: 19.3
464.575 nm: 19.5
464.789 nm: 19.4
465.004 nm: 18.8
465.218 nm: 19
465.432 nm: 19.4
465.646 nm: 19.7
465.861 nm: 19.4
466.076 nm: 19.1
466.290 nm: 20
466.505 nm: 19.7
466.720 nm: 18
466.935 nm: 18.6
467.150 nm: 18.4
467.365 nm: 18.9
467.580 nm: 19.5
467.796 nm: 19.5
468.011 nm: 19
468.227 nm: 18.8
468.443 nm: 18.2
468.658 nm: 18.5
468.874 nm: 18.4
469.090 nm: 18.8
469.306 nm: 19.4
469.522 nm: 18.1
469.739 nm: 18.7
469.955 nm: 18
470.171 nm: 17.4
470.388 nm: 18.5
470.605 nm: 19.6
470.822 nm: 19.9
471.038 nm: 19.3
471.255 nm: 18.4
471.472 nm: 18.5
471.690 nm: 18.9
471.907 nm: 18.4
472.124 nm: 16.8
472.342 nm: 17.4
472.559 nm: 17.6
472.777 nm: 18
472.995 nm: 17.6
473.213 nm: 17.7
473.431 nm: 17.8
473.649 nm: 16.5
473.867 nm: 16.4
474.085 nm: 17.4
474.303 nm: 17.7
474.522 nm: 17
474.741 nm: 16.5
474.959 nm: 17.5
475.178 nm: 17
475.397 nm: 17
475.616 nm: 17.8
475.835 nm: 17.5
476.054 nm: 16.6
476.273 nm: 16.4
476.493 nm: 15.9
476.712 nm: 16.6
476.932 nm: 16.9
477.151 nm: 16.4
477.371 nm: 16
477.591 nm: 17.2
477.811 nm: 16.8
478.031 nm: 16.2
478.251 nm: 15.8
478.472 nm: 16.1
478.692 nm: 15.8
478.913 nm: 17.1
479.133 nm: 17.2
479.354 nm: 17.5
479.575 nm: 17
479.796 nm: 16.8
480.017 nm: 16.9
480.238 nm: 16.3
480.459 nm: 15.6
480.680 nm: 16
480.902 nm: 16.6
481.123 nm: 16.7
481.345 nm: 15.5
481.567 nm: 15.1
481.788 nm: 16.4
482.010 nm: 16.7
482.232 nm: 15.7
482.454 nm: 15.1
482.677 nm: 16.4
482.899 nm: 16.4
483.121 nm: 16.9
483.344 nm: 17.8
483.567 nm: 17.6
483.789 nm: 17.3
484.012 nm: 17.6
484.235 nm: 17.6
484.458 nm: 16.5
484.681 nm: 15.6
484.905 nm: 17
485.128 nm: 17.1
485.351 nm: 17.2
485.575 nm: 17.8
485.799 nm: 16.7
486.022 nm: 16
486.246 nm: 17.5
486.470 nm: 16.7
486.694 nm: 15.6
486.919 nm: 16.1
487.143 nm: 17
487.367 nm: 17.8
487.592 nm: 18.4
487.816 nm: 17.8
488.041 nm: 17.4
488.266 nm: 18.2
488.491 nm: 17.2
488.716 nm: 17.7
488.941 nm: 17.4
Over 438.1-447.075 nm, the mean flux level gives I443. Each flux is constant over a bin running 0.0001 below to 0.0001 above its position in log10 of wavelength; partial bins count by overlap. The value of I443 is 26.8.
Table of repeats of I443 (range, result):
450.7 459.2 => 19.4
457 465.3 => 19.4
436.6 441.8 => 30.8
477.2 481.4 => 16.5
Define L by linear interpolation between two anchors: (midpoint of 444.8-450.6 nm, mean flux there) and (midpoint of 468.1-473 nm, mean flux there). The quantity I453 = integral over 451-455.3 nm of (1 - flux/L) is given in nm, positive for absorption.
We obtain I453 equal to 0.17 nm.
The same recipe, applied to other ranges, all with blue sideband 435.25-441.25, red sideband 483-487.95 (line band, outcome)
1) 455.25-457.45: 0.547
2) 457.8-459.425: 0.411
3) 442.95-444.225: 0.253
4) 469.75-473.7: 0.593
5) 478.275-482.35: 0.504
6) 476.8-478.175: 0.211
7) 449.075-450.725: 0.477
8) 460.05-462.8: 0.581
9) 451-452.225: 0.384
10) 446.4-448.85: 0.701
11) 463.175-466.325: 0.532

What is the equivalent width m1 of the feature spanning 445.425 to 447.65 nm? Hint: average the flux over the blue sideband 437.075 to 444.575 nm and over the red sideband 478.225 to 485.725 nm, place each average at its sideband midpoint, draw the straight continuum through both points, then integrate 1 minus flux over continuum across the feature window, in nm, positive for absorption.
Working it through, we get 0.45 nm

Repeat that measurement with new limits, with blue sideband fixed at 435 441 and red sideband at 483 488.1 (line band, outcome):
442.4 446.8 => 0.93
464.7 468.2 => 0.59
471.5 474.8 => 0.54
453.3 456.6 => 0.85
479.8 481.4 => 0.20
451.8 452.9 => 0.33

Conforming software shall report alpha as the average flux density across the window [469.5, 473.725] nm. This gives 18.2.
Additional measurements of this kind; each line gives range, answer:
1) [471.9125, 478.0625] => 17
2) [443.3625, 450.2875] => 21.5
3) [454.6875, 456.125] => 19.5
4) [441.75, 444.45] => 25.8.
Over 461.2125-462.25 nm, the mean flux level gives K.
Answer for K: 19.3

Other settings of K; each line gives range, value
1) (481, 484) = 16.5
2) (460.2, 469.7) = 19.2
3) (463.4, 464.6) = 19.9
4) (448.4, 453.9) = 19.7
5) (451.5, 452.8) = 18.9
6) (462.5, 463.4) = 19.8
